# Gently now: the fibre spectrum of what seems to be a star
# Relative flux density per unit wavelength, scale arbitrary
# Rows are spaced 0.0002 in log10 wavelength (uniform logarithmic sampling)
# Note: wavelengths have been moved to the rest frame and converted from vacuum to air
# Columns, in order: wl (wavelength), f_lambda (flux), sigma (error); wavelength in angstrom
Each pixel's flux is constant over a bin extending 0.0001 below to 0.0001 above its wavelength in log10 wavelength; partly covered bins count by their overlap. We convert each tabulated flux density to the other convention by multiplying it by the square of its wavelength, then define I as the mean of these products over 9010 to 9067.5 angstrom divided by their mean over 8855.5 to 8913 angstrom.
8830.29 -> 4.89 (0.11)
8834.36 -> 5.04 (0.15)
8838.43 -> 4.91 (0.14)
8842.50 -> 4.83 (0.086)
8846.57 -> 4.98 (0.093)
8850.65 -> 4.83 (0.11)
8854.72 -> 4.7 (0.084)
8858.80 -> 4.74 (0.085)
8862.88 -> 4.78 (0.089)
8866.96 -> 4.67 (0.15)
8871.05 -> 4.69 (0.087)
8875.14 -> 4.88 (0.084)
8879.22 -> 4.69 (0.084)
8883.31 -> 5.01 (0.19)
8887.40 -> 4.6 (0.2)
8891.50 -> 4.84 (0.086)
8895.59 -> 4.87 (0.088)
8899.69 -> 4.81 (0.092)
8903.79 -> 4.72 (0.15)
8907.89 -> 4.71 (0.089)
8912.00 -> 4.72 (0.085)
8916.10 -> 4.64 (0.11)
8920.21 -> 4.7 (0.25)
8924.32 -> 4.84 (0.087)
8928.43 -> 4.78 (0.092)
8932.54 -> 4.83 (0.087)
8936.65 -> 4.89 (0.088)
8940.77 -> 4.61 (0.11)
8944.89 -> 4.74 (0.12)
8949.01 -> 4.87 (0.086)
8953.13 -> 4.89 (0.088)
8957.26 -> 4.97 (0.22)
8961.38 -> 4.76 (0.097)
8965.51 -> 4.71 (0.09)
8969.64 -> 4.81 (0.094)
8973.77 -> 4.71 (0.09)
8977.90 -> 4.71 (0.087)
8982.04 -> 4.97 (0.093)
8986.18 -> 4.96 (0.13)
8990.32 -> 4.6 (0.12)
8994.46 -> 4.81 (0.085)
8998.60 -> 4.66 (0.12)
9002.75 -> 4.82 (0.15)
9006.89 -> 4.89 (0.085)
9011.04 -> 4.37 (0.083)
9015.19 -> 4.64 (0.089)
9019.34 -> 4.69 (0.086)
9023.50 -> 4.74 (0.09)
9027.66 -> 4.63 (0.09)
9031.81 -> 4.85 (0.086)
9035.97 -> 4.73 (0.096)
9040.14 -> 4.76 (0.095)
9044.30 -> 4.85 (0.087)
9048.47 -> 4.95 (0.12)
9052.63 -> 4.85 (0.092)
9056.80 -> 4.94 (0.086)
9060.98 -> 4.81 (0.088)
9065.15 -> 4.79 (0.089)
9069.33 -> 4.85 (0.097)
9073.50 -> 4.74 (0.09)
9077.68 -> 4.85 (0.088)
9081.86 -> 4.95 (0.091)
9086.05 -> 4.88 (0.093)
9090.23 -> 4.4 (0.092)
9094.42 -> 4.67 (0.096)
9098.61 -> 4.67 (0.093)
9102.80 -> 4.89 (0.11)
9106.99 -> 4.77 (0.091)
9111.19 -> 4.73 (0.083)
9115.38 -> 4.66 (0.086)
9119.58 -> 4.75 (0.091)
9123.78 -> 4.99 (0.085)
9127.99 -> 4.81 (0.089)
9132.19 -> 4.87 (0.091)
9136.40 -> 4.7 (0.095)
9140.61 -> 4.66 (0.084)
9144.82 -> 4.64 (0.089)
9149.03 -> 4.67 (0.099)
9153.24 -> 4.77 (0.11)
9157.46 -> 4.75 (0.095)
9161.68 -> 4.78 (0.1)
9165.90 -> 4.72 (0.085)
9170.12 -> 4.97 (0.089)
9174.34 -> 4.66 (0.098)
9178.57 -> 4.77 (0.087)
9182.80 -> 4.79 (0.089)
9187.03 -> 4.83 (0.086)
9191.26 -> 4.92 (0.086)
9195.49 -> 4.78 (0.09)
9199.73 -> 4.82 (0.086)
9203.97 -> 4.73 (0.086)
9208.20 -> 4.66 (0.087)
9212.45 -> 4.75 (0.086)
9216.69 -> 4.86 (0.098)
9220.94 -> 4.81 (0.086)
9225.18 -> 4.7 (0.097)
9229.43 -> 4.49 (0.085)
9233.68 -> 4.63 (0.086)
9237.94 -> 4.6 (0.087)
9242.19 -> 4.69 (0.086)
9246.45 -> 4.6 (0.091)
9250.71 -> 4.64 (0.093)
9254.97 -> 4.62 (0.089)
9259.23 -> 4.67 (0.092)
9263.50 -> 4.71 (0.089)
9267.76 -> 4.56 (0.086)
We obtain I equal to 1.03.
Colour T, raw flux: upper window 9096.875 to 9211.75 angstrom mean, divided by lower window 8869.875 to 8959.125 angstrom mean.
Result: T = 1.00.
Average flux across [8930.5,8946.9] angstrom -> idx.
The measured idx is 4.77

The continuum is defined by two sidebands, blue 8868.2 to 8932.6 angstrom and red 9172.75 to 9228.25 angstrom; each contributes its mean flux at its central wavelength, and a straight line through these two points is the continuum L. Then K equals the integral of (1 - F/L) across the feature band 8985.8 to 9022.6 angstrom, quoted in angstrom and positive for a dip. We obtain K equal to 0.49 angstrom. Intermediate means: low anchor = 4.77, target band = 4.71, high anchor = 4.77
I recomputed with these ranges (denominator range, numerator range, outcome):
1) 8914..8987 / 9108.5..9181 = 1.04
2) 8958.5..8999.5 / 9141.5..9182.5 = 1.03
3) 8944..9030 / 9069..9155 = 1.03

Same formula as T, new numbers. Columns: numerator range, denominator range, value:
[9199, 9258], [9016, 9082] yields 0.97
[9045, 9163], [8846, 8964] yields 1.00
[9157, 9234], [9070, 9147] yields 1.00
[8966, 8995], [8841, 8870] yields 1.00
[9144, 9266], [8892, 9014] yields 0.99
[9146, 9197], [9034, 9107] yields 1.00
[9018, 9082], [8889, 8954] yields 1.01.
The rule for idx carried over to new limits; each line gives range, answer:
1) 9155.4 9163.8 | 4.76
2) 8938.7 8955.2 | 4.78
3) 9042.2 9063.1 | 4.88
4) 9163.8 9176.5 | 4.78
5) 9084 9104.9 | 4.7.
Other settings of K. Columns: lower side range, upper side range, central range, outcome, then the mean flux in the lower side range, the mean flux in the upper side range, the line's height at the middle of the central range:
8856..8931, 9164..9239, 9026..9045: 0.0 angstrom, 4.76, 4.75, 4.76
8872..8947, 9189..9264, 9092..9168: -0.4 angstrom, 4.77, 4.7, 4.72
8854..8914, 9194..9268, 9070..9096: -0.2 angstrom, 4.76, 4.69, 4.72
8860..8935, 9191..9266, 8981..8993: -0.2 angstrom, 4.77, 4.7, 4.75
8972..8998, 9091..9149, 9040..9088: -0.9 angstrom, 4.79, 4.74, 4.76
